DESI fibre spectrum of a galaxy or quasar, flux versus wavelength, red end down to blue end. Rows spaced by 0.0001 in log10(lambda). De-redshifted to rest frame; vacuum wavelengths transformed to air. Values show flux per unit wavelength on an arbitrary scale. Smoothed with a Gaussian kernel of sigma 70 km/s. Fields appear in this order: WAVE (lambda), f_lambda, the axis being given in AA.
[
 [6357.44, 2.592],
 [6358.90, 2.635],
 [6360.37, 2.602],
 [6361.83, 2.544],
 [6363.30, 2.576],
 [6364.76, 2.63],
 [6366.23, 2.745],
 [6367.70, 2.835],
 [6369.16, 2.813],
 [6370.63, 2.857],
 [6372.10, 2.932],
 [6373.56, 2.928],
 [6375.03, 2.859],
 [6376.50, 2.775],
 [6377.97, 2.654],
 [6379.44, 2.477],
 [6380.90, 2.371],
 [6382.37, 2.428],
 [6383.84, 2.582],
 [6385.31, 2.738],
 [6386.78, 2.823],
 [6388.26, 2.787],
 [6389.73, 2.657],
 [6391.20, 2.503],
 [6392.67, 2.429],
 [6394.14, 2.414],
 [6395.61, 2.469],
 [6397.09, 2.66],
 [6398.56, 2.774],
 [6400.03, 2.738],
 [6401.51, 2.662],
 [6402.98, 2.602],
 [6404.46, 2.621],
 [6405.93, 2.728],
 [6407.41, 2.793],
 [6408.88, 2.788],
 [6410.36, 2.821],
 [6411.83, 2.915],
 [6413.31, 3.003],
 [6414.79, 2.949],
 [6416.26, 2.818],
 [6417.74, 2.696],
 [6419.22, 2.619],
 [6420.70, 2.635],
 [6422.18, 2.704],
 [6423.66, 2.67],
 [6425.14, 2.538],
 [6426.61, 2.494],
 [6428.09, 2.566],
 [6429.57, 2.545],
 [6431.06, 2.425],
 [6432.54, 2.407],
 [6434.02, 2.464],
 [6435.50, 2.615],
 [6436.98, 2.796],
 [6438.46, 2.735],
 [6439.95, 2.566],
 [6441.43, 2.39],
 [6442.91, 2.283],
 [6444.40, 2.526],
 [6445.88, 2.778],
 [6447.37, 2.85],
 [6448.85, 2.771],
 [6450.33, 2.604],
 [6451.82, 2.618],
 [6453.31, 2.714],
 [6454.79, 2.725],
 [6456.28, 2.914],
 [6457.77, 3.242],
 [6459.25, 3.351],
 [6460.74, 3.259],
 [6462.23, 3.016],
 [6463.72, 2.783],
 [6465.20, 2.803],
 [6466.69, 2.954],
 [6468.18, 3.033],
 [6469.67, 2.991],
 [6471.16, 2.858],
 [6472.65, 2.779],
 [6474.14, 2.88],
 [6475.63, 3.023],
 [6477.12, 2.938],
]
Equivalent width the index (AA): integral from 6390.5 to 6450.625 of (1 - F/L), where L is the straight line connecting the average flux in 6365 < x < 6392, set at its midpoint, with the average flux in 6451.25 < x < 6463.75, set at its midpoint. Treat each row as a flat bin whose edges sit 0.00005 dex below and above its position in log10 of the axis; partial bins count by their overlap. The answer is 4.29 AA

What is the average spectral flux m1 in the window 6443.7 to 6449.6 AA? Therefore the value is 2.74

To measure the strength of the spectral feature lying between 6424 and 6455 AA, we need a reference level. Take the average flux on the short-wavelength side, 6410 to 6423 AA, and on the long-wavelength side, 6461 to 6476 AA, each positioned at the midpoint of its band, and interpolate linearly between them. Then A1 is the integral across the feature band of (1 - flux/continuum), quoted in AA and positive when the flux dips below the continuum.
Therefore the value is 2.8 AA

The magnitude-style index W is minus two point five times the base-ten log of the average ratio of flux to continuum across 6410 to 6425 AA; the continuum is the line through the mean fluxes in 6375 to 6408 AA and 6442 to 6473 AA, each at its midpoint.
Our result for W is -0.02 mag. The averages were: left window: 2.63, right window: 2.85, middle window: 2.77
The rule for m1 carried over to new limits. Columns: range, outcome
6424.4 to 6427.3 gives 2.52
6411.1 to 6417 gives 2.92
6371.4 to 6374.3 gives 2.94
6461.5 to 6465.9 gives 2.87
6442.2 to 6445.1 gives 2.4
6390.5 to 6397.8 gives 2.49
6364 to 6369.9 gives 2.75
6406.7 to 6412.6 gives 2.83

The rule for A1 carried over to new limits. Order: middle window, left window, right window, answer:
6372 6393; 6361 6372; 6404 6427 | 0.6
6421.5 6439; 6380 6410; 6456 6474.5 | 1.5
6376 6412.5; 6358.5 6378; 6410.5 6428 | 1.2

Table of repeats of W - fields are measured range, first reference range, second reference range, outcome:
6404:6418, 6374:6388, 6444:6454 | -0.06 mag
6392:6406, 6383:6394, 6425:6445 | 0.00 mag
